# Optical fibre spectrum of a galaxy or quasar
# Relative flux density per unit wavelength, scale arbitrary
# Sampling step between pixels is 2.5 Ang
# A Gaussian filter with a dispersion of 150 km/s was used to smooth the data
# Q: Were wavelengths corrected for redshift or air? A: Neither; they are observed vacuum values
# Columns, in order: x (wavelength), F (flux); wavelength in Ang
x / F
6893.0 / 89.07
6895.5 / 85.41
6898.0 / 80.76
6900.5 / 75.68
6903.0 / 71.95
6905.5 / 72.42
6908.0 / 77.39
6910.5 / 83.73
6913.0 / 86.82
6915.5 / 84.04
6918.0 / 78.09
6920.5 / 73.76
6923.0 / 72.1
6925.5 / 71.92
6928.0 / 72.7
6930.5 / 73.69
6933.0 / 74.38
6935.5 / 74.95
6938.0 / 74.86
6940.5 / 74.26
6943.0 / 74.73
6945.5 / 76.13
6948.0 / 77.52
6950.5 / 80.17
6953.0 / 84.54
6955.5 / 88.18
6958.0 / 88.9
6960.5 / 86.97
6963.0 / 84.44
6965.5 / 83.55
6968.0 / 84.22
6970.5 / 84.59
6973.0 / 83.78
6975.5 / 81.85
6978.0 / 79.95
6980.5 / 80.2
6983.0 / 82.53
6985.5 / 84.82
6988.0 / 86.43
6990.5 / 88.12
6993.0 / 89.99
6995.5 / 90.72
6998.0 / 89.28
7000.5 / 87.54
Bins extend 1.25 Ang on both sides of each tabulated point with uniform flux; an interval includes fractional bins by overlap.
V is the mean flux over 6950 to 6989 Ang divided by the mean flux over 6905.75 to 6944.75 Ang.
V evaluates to 1.10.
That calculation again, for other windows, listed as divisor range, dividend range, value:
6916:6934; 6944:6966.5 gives 1.12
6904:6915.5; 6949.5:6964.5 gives 1.07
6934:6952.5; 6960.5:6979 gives 1.09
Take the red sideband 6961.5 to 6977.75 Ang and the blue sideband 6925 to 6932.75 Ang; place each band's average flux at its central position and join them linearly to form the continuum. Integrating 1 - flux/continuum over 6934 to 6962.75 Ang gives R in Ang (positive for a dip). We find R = -0.8 Ang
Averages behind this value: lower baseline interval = 73.1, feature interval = 80.2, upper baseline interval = 83.6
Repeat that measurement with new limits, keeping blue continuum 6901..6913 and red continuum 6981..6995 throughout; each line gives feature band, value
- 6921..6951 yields 2.23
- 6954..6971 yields -0.49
